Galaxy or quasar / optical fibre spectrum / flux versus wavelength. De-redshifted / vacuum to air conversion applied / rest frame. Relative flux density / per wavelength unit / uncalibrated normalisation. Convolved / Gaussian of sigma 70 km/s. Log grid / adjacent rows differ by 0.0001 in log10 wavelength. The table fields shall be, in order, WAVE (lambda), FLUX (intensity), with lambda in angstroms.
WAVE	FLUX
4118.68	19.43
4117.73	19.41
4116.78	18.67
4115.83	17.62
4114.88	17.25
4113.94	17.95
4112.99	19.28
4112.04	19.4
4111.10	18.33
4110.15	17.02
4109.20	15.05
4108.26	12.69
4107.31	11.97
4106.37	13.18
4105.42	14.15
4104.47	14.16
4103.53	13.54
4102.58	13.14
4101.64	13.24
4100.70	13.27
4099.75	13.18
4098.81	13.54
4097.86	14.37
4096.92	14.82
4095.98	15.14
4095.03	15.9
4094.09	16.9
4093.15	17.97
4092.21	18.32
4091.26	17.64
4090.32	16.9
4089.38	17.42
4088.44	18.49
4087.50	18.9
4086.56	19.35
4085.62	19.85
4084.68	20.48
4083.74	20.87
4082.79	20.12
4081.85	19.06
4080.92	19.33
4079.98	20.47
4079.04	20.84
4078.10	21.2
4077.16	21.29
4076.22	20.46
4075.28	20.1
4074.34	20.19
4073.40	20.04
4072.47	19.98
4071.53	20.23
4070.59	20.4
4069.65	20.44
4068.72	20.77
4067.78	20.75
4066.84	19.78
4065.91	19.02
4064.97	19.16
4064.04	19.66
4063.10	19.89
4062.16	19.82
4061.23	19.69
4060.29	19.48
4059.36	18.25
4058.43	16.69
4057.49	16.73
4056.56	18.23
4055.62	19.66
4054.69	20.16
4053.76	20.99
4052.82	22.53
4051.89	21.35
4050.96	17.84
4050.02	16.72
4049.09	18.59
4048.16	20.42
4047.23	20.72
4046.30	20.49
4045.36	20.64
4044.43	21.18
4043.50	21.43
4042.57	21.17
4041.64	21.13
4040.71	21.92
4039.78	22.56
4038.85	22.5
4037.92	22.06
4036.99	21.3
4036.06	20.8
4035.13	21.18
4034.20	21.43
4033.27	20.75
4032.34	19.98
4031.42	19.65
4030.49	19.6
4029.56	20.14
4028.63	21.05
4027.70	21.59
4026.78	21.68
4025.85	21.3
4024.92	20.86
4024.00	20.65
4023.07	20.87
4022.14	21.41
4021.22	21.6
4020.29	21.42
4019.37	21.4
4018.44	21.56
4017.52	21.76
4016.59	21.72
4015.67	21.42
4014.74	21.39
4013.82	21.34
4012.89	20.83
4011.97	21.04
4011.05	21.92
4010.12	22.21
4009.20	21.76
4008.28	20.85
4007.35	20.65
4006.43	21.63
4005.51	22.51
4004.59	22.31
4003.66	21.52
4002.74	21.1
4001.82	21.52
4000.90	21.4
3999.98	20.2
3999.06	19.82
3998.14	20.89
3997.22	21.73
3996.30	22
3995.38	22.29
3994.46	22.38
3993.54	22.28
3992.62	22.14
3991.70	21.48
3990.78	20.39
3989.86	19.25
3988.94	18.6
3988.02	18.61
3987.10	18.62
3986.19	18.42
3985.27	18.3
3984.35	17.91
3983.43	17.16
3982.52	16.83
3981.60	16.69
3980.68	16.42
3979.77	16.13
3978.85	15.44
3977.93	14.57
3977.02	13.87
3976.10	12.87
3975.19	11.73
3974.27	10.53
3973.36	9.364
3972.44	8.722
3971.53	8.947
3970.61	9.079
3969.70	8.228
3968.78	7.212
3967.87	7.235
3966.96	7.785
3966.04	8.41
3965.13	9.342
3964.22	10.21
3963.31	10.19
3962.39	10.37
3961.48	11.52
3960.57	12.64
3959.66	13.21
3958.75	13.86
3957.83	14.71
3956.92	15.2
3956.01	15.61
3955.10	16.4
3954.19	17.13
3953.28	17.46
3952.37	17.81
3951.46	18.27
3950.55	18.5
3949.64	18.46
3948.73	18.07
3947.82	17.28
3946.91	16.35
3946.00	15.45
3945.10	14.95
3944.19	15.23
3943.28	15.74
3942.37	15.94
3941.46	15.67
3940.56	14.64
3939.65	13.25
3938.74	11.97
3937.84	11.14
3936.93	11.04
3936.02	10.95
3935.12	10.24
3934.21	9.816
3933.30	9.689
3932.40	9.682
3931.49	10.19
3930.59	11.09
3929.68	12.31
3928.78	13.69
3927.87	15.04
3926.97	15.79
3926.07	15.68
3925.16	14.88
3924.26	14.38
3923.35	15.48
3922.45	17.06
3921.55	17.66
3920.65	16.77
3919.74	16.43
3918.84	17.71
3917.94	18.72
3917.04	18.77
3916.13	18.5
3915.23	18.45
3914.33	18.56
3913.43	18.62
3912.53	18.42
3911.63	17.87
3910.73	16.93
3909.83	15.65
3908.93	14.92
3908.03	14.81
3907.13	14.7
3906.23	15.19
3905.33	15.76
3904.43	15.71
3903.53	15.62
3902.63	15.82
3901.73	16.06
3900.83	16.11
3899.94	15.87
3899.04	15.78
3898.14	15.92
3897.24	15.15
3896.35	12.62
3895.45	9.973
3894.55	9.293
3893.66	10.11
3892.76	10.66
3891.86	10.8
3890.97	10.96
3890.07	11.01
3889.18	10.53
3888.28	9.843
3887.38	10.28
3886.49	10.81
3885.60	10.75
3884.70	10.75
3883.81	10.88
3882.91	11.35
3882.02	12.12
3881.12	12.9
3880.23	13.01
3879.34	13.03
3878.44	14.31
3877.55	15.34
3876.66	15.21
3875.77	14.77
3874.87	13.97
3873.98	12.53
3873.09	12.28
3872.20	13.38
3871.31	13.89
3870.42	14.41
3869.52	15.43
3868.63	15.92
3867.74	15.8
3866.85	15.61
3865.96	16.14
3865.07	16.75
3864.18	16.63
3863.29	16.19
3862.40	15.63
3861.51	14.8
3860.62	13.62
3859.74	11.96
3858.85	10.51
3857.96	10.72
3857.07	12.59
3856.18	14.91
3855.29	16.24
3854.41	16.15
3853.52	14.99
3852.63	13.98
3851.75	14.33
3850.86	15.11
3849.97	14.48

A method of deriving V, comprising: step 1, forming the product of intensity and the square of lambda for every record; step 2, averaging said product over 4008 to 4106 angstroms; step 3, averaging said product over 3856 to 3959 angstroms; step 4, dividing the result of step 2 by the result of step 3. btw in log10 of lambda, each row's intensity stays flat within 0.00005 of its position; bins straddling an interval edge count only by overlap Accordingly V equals 1.5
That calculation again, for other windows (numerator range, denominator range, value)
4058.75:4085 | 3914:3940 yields 1.51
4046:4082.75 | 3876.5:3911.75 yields 1.62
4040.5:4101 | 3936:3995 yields 1.37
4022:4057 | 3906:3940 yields 1.48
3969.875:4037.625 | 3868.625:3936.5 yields 1.45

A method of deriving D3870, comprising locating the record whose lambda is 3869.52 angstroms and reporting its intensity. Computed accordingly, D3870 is 15.43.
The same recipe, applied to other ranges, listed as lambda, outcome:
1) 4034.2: 21.43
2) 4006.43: 21.63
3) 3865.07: 16.75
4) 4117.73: 19.41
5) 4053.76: 20.99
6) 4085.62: 19.85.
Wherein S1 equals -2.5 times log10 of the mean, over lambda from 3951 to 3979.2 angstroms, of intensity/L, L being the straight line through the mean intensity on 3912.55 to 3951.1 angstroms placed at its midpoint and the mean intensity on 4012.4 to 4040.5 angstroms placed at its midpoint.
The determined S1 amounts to 0.369 mag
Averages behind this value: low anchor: 15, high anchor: 21.2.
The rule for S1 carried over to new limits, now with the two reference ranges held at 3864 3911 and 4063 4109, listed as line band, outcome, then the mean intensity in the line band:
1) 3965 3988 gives 0.196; 13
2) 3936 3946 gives 0.066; 13.9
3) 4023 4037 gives -0.244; 20.8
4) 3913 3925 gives -0.215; 17.4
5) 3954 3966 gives 0.176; 12.9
